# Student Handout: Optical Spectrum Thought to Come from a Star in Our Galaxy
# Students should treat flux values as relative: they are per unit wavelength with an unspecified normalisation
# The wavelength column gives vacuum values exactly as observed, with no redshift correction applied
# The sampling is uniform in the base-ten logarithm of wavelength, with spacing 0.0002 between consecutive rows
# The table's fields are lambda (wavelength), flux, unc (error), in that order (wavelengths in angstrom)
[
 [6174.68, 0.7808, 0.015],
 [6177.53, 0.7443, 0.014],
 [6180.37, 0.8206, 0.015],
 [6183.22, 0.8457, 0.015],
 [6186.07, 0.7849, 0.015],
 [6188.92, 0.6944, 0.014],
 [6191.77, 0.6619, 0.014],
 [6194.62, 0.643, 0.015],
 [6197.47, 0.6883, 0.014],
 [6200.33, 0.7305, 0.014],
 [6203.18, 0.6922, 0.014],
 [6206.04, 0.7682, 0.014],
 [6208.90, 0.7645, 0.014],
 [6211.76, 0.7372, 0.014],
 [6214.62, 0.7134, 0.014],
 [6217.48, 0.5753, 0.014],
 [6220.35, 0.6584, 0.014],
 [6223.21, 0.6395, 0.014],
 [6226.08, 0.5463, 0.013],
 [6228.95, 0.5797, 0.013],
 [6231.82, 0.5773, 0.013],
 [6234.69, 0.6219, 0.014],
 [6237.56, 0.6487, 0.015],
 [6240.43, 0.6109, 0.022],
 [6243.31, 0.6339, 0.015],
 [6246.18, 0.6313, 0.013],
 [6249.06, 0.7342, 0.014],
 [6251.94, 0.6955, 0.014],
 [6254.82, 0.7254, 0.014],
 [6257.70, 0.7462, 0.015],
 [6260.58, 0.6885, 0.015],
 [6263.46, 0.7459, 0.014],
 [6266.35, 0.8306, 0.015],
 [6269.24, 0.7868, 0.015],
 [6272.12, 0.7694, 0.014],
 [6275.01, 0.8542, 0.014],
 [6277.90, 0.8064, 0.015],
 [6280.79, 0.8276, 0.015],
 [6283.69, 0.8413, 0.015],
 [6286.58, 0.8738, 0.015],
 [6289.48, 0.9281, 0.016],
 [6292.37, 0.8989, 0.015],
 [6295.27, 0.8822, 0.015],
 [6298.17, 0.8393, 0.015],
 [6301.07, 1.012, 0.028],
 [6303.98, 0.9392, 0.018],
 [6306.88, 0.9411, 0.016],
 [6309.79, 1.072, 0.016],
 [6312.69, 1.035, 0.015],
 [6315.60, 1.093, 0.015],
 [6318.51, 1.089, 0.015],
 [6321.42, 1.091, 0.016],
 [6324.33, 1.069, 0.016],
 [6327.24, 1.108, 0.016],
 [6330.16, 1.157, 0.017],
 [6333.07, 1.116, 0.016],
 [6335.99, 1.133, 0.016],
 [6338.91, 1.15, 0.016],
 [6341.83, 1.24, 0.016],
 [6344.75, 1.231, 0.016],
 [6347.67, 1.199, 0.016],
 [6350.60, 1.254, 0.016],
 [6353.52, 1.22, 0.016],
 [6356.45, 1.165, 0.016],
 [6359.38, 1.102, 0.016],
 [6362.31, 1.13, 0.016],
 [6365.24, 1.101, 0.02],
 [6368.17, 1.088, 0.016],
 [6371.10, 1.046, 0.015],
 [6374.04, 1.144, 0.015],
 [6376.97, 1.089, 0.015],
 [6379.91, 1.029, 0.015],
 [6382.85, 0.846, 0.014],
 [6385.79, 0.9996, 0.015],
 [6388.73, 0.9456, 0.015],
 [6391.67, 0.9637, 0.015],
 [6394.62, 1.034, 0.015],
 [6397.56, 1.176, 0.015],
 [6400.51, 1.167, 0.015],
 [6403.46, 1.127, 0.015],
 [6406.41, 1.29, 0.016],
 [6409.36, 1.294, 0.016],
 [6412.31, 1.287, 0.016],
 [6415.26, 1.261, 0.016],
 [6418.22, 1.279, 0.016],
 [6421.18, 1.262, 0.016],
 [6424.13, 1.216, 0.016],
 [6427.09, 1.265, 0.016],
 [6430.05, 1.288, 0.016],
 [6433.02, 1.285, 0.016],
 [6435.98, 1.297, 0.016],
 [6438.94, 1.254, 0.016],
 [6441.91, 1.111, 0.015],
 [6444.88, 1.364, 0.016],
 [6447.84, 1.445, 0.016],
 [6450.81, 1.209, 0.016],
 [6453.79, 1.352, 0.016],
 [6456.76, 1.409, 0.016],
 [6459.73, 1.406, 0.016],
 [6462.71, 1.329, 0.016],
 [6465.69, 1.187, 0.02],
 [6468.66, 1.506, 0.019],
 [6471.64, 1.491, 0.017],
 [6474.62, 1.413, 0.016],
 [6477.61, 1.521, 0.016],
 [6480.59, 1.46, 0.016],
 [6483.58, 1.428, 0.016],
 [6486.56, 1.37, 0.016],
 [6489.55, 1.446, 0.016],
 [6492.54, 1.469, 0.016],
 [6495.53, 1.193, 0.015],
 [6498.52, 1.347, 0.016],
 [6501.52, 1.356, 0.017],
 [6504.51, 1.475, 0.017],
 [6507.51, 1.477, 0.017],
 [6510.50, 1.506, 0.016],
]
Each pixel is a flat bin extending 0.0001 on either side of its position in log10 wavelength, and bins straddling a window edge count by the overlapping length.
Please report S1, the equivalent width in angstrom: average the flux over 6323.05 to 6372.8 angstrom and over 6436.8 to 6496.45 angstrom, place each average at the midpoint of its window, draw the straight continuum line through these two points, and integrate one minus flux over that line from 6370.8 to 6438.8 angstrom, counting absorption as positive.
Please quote 5.19 angstrom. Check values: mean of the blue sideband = 1.15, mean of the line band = 1.16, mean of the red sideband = 1.37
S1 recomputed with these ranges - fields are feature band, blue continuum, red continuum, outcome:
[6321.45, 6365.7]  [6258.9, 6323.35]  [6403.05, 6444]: -4.9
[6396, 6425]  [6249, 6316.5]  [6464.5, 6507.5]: -0.8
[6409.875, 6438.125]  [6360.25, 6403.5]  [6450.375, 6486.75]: -1.2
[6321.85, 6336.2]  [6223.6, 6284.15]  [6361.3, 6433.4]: -2.7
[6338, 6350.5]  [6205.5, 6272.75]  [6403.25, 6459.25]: -2.5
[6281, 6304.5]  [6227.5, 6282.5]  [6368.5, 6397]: -2.7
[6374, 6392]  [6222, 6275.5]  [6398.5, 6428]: 2.3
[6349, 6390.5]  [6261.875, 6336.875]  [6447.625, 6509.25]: 1.5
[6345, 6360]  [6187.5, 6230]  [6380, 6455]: -2.4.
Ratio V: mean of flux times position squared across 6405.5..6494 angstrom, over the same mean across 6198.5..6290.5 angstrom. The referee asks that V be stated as 1.99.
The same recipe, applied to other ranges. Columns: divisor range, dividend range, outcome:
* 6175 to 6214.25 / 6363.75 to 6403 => 1.51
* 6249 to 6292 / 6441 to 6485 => 1.84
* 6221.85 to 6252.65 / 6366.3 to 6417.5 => 1.85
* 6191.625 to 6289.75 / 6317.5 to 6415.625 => 1.65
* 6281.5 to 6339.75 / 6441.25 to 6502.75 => 1.43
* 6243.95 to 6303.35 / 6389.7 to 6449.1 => 1.60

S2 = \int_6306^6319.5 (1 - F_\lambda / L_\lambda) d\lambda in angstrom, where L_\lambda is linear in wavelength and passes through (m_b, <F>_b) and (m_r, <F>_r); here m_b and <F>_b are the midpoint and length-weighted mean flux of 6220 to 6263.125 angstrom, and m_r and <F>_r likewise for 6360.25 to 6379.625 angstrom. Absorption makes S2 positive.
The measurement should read -2.3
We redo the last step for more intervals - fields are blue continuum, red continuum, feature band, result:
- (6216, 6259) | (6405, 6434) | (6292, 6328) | -4.53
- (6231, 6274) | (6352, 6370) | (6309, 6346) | -4.54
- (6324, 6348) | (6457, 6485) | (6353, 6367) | 0.77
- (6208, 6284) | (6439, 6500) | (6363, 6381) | -0.14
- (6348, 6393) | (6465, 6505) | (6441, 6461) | -0.36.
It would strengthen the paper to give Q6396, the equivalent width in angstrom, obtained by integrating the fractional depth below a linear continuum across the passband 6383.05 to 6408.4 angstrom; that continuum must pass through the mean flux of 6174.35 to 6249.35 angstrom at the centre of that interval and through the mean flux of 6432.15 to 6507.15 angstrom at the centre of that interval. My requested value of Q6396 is 2.01 angstrom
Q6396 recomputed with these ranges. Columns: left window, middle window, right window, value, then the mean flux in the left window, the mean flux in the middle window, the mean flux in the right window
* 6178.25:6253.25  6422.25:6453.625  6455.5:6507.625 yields 0.2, 0.681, 1.28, 1.4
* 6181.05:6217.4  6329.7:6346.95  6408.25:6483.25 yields -1.7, 0.723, 1.17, 1.33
